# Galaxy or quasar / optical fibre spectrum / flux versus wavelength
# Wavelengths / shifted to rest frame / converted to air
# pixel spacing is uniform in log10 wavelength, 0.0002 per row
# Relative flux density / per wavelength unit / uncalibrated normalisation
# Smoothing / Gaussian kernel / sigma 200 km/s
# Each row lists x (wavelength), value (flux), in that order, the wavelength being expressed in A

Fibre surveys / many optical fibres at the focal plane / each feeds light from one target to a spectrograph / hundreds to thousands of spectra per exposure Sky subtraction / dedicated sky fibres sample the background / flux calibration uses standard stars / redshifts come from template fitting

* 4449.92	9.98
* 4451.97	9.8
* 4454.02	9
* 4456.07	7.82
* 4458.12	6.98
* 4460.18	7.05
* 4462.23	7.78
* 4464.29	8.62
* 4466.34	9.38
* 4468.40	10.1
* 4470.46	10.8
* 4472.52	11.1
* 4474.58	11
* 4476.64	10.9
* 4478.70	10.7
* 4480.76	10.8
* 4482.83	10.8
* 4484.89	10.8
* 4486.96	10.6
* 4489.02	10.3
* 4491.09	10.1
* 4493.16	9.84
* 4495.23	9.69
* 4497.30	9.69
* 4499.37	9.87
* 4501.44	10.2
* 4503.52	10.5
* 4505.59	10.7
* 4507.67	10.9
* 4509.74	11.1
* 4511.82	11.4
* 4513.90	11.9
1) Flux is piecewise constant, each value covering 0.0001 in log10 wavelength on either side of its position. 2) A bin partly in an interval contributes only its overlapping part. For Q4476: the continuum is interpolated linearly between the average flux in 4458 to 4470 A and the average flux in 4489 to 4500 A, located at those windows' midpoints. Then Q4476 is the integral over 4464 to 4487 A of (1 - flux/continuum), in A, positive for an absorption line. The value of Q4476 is -3.8 A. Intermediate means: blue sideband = 8.53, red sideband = 9.88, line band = 10.5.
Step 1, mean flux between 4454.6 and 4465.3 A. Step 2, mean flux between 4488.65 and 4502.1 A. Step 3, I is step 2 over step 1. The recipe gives 1.29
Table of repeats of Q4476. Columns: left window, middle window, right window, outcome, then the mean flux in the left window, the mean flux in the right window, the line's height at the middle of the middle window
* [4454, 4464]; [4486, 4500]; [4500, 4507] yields -0.3 A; 7.66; 10.4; 9.79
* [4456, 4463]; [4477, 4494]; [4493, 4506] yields -2.7 A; 7.34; 10.1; 9.11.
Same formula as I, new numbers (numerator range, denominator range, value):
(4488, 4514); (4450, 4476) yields 1.14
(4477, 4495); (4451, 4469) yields 1.24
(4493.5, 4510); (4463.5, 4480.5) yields 0.99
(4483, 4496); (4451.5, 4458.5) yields 1.22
